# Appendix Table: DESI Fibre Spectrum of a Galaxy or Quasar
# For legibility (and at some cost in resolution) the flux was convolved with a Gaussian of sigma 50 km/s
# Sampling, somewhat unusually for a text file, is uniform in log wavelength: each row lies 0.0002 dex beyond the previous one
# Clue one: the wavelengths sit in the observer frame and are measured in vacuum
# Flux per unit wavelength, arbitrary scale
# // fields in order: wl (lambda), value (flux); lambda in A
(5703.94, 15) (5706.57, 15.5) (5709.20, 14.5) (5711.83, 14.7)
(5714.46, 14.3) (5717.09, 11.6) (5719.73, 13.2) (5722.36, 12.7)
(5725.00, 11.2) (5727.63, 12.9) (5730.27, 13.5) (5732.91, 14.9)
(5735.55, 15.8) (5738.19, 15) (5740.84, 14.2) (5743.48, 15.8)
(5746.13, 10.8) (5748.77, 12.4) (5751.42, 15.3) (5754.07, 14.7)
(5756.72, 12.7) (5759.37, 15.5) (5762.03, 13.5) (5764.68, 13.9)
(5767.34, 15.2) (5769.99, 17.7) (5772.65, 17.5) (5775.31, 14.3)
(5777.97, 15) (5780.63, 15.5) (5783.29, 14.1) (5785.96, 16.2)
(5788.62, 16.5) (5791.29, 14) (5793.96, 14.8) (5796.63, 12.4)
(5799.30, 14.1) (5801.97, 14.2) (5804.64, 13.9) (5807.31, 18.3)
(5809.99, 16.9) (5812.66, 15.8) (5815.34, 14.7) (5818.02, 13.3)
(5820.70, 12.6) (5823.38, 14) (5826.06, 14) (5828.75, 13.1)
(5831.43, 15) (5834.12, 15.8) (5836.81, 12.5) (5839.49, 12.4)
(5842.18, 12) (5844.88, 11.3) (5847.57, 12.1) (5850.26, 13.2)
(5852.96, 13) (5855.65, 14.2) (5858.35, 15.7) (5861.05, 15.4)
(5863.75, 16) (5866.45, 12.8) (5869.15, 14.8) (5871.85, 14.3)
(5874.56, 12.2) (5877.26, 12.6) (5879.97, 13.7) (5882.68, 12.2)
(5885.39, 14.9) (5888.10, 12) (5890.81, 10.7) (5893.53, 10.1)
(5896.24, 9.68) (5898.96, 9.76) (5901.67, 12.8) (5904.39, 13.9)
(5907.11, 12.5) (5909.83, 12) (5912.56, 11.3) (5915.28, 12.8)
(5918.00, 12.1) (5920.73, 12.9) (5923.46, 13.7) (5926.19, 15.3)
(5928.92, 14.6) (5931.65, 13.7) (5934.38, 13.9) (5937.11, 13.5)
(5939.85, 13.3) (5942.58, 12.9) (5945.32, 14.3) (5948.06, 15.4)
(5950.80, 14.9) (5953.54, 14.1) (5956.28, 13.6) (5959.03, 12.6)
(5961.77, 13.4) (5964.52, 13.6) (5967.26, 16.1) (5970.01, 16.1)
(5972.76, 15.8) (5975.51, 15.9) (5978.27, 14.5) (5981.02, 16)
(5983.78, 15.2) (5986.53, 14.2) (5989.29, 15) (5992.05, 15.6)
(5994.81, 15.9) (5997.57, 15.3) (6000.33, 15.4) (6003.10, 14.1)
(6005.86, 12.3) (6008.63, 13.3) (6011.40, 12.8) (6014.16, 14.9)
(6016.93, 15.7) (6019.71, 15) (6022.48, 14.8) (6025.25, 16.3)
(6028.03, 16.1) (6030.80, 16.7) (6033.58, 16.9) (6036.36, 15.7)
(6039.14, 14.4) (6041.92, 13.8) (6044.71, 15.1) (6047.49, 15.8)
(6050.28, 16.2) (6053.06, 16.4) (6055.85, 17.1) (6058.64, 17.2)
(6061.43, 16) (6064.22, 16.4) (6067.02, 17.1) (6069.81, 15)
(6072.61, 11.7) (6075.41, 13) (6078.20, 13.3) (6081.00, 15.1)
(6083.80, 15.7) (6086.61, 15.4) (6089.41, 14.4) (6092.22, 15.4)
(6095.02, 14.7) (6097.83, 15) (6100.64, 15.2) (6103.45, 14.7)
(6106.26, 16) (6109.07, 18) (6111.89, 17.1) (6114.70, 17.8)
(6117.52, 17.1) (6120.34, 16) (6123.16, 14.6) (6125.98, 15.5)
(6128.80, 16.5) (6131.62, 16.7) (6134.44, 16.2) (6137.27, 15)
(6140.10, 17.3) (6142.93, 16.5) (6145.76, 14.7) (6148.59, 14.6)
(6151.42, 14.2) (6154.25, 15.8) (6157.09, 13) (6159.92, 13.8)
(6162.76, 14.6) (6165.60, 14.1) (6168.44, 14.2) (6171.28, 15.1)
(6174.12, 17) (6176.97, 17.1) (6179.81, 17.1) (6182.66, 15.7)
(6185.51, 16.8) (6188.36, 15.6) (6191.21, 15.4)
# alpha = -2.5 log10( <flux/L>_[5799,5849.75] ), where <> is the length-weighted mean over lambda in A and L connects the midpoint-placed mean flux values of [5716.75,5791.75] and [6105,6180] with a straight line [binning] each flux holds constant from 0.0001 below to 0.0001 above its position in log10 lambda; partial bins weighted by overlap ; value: 0.05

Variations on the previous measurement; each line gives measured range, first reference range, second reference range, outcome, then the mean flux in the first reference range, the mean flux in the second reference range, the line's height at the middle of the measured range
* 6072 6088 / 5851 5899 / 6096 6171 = 0.07 mag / 13.1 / 15.5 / 15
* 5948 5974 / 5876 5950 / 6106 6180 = -0.08 mag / 12.9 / 15.7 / 13.5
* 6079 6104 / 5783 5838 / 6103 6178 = 0.03 mag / 14.6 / 15.7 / 15.5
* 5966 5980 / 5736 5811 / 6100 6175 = -0.03 mag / 14.8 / 15.6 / 15.2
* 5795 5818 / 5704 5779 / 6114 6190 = -0.04 mag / 14.2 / 15.6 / 14.5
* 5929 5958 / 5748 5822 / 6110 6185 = 0.09 mag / 14.8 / 15.7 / 15.2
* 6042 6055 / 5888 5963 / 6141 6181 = -0.12 mag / 12.9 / 15.1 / 14.1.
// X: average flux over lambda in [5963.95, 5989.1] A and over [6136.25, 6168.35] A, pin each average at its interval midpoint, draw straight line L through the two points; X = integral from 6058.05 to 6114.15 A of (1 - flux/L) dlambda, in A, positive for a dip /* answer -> -1.2 A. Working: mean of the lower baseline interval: 15.3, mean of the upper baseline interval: 14.8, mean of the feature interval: 15.3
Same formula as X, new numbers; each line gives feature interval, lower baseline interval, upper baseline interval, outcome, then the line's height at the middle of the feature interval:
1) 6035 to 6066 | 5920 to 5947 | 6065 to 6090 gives -3.0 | 14.4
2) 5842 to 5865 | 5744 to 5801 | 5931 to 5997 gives 1.4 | 14.6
